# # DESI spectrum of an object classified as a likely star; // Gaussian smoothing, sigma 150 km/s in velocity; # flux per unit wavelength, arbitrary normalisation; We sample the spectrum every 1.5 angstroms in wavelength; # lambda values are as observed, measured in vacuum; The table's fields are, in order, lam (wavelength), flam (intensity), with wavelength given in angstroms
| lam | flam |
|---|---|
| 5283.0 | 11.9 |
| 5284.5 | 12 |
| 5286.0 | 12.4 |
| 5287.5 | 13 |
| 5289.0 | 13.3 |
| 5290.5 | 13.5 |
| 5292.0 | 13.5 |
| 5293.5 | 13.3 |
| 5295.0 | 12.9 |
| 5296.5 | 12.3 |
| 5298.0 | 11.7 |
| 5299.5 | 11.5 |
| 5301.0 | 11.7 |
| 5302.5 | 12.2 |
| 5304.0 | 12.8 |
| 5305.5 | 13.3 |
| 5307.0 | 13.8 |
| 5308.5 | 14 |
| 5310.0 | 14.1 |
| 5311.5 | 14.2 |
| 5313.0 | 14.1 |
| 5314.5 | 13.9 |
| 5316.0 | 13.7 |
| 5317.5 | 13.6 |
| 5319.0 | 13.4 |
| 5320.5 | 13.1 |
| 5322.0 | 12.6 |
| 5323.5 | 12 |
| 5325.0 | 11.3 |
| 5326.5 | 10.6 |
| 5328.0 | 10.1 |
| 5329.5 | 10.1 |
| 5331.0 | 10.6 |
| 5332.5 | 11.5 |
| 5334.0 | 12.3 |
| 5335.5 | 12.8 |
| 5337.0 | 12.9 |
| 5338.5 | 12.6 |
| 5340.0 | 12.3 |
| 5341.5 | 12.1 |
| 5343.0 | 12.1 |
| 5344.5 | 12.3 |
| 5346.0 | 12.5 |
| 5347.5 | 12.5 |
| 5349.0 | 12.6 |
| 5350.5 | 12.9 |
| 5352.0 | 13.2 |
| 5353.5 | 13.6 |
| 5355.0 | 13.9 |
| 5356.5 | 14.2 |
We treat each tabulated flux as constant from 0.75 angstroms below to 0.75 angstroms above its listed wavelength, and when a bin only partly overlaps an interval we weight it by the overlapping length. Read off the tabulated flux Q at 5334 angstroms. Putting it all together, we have 12.3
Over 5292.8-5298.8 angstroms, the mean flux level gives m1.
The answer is 12.5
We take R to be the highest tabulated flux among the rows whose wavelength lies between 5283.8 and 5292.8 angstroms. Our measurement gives 13.5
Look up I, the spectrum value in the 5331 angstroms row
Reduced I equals 10.6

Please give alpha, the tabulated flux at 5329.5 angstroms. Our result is 10.1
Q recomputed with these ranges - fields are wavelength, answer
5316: 13.7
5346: 12.5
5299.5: 11.5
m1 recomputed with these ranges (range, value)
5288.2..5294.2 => 13.4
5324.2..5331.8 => 10.6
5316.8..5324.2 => 12.9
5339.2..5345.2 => 12.2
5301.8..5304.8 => 12.5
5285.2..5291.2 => 13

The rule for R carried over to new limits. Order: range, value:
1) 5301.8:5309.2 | 14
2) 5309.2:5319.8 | 14.2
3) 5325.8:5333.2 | 11.5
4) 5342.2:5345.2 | 12.3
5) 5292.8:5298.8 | 13.3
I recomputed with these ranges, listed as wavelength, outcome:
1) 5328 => 10.1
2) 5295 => 12.9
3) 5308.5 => 14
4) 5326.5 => 10.6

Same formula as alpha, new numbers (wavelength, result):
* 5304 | 12.8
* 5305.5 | 13.3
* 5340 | 12.3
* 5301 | 11.7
